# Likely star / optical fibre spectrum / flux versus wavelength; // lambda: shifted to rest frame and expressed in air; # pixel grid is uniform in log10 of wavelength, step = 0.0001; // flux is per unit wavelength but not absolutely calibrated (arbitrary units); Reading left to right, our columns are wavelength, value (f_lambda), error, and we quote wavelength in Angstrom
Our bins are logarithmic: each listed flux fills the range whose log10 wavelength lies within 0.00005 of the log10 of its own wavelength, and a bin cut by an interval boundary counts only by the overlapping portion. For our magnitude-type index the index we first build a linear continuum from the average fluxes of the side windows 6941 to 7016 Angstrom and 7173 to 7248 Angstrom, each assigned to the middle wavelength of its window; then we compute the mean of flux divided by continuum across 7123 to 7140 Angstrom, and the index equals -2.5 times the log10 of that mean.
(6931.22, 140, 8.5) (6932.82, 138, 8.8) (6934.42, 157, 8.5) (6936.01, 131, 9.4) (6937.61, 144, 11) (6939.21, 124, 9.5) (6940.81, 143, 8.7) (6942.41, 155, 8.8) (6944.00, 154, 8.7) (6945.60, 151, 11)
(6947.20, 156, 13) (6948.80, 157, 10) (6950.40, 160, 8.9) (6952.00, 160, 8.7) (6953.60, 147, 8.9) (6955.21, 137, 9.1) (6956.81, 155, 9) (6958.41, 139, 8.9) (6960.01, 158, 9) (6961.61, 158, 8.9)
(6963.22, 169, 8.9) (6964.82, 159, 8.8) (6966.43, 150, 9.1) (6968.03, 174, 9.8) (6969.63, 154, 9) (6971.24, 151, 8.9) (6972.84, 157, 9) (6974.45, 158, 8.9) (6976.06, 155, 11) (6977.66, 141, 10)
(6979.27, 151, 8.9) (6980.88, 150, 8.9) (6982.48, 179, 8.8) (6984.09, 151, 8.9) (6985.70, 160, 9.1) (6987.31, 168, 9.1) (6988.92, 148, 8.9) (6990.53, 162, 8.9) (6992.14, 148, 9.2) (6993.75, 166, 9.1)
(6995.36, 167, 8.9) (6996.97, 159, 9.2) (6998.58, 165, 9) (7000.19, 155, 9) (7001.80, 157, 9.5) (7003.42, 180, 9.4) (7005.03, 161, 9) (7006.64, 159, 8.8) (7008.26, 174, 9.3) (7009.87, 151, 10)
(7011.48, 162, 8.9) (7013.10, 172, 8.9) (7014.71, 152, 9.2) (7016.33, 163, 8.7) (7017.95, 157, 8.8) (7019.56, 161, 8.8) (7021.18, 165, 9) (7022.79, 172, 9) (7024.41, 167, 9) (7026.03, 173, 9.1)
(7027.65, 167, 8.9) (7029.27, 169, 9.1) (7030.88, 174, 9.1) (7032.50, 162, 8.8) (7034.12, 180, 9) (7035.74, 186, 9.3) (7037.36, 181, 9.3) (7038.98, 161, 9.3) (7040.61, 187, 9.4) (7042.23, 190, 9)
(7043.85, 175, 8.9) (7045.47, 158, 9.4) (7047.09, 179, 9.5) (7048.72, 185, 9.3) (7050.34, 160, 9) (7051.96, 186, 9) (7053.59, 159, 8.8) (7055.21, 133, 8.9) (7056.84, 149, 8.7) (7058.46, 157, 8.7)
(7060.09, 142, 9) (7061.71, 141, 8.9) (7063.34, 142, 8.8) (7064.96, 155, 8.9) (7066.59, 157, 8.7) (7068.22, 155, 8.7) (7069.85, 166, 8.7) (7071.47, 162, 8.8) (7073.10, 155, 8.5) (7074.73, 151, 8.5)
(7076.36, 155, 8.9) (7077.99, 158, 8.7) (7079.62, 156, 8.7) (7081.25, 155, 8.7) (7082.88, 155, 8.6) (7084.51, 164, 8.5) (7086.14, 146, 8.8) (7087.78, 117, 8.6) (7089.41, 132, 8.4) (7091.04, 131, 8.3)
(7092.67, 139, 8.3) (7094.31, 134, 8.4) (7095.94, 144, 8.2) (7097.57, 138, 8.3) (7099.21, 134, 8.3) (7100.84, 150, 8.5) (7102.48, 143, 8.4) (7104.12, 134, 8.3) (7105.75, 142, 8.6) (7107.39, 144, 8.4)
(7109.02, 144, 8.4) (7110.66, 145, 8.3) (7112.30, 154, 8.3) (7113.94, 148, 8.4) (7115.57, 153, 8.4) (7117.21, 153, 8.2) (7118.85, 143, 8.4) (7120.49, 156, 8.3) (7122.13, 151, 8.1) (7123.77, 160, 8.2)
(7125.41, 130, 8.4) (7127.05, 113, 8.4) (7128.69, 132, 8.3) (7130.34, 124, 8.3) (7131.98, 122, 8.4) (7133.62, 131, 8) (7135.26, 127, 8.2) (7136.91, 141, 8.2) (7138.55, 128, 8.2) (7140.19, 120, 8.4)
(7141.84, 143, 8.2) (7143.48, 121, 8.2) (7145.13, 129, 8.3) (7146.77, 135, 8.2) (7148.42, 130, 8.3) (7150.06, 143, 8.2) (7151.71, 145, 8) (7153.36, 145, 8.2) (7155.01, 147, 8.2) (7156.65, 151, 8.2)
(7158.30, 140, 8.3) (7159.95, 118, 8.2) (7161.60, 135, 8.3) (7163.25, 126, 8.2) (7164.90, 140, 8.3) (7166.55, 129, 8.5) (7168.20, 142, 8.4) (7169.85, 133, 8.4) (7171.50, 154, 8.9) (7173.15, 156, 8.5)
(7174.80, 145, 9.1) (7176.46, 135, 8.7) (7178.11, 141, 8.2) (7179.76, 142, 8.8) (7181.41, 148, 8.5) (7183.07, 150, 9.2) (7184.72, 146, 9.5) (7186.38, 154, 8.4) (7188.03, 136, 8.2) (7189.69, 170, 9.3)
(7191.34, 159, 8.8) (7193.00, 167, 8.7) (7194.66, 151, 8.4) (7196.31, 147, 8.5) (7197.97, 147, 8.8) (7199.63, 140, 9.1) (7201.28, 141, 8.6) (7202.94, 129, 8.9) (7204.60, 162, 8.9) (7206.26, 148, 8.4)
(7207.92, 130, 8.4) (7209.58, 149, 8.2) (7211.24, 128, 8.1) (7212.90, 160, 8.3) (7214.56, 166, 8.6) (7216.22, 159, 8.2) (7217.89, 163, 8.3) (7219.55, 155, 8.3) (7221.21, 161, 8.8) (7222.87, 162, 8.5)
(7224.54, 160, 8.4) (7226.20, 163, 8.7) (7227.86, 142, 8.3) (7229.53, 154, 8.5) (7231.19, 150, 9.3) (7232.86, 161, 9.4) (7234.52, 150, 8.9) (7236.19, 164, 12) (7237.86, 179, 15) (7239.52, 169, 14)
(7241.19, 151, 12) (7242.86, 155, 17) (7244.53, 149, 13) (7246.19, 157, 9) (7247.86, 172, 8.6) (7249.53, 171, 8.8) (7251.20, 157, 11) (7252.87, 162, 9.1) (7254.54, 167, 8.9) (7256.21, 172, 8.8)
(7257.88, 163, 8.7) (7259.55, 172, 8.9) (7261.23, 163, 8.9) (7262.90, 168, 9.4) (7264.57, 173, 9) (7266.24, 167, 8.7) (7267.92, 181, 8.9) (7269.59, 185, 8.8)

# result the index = 0.18 mag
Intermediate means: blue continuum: 158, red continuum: 152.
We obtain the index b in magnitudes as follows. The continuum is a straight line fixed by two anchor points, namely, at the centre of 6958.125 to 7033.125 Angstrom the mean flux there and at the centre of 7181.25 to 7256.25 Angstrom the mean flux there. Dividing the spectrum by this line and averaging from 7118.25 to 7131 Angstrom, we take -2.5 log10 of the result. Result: 0.14 mag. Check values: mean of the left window 161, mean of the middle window 139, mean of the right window 155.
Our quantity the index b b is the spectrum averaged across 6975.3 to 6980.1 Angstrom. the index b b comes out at 149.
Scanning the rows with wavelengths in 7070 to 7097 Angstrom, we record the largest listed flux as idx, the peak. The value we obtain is 164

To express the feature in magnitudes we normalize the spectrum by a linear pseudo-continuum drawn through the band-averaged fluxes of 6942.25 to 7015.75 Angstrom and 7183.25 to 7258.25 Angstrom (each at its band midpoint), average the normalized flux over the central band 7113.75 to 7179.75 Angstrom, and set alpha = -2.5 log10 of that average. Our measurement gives 0.14 mag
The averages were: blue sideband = 158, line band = 138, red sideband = 155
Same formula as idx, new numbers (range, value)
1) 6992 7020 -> 180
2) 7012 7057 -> 190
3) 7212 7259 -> 179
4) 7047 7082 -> 186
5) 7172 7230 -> 170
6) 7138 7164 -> 151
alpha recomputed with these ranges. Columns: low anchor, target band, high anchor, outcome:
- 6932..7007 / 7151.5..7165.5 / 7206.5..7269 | 0.15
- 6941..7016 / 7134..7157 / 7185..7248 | 0.14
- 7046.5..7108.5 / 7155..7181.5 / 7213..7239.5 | 0.12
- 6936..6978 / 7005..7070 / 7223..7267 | -0.07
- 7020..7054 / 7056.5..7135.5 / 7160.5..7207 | 0.12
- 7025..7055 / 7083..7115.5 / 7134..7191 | 0.11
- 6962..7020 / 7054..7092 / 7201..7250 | 0.06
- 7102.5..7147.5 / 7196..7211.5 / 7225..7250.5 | 0.08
